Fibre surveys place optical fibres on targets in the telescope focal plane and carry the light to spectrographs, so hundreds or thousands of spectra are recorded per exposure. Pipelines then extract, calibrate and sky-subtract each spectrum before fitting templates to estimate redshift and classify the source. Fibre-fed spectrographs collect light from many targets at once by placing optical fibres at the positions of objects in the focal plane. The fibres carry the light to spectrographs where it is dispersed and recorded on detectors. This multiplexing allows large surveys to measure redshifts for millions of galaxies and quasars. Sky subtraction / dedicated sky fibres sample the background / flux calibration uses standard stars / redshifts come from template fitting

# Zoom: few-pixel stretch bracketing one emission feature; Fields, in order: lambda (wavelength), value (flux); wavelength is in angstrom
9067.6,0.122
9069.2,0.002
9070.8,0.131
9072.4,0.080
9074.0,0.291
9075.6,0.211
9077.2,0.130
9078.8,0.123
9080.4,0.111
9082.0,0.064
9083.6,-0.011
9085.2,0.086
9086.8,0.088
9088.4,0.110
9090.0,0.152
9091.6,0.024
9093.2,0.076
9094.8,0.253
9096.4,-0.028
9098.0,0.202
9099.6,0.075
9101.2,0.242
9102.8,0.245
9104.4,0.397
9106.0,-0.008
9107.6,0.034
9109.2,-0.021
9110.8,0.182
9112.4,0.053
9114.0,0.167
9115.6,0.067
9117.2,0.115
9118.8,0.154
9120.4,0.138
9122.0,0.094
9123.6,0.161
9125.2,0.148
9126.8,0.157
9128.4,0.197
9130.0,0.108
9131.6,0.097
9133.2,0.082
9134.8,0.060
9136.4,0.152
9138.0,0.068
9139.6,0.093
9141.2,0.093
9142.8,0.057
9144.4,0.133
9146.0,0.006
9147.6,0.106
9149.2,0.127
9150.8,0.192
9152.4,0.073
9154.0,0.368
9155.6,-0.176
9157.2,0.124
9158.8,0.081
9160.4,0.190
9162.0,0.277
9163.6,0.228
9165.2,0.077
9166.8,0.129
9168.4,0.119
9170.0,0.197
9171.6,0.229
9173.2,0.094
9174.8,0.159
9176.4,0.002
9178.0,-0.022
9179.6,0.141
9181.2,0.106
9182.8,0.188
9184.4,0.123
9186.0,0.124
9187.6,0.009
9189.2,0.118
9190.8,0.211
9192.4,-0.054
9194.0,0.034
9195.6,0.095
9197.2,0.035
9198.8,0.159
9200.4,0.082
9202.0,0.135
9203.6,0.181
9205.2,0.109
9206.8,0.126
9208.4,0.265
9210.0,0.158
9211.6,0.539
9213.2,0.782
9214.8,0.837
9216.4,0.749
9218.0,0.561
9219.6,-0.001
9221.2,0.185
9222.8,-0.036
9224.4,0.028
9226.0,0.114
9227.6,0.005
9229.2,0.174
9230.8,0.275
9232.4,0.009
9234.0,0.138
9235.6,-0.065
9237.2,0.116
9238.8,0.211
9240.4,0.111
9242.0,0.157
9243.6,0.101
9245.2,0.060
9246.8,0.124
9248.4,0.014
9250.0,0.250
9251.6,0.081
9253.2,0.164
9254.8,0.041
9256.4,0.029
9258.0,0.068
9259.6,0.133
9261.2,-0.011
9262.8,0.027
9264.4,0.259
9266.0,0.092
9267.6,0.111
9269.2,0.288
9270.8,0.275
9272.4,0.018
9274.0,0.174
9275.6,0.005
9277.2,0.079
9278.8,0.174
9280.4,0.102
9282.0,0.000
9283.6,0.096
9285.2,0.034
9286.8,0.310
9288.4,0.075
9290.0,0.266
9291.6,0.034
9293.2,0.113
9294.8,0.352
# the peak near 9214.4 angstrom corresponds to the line H-beta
